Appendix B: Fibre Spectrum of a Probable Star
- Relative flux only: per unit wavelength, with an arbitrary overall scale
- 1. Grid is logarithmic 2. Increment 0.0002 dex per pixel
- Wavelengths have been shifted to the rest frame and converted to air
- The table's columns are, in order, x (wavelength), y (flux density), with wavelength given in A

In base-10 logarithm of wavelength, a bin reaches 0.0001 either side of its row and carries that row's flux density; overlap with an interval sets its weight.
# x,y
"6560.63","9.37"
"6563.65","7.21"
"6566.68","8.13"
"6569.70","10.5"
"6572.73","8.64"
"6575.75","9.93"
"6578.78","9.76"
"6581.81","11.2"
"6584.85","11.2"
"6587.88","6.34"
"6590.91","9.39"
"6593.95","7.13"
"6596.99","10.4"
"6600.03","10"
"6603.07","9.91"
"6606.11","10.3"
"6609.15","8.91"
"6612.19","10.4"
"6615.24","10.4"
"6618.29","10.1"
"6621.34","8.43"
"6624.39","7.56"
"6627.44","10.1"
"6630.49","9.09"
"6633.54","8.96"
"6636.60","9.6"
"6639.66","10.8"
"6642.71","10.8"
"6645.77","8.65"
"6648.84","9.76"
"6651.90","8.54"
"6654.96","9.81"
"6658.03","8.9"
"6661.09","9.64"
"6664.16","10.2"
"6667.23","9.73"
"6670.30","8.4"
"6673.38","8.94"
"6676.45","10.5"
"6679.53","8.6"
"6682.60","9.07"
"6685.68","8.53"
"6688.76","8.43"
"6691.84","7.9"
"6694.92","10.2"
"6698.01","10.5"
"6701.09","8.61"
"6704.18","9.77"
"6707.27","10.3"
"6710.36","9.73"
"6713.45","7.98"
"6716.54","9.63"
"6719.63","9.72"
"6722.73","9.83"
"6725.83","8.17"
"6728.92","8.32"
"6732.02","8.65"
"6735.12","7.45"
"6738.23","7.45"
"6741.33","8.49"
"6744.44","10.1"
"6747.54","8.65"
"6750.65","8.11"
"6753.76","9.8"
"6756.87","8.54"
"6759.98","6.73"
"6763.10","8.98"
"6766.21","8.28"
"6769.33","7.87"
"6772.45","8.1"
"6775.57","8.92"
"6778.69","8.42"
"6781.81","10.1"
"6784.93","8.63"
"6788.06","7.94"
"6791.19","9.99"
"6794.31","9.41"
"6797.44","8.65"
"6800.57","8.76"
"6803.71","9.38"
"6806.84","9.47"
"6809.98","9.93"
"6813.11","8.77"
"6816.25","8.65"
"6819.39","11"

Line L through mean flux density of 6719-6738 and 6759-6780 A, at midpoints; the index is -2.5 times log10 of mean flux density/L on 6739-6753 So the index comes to -0.05 mag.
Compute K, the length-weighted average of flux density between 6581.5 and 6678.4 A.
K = 9.48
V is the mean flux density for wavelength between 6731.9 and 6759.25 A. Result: 8.52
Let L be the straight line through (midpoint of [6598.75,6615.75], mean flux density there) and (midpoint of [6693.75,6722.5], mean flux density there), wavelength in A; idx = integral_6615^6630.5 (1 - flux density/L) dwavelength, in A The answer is 1.1 A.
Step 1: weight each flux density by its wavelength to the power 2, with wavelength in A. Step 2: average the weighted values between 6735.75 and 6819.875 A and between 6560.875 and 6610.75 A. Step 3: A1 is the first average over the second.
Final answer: 1.0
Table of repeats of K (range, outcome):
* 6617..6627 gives 8.82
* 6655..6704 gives 9.24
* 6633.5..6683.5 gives 9.48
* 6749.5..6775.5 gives 8.34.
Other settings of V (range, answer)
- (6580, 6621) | 9.63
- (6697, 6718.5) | 9.49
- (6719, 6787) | 8.58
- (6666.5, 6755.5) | 9.01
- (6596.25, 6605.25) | 10.1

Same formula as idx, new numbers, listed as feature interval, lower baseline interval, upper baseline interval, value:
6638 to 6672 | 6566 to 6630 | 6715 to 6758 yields -1.4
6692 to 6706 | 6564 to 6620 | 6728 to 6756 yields -1.2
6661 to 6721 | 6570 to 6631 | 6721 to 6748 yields -3.0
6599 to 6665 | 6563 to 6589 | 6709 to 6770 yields -3.6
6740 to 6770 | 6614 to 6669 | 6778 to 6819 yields 2.2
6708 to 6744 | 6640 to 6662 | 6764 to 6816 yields 1.7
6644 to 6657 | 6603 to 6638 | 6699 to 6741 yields 0.1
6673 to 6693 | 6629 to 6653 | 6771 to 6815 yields 1.1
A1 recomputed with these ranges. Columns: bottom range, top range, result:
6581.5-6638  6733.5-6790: 0.94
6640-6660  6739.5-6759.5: 0.96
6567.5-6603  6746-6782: 0.94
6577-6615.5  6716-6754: 0.95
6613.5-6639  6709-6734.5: 0.99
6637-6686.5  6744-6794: 0.95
